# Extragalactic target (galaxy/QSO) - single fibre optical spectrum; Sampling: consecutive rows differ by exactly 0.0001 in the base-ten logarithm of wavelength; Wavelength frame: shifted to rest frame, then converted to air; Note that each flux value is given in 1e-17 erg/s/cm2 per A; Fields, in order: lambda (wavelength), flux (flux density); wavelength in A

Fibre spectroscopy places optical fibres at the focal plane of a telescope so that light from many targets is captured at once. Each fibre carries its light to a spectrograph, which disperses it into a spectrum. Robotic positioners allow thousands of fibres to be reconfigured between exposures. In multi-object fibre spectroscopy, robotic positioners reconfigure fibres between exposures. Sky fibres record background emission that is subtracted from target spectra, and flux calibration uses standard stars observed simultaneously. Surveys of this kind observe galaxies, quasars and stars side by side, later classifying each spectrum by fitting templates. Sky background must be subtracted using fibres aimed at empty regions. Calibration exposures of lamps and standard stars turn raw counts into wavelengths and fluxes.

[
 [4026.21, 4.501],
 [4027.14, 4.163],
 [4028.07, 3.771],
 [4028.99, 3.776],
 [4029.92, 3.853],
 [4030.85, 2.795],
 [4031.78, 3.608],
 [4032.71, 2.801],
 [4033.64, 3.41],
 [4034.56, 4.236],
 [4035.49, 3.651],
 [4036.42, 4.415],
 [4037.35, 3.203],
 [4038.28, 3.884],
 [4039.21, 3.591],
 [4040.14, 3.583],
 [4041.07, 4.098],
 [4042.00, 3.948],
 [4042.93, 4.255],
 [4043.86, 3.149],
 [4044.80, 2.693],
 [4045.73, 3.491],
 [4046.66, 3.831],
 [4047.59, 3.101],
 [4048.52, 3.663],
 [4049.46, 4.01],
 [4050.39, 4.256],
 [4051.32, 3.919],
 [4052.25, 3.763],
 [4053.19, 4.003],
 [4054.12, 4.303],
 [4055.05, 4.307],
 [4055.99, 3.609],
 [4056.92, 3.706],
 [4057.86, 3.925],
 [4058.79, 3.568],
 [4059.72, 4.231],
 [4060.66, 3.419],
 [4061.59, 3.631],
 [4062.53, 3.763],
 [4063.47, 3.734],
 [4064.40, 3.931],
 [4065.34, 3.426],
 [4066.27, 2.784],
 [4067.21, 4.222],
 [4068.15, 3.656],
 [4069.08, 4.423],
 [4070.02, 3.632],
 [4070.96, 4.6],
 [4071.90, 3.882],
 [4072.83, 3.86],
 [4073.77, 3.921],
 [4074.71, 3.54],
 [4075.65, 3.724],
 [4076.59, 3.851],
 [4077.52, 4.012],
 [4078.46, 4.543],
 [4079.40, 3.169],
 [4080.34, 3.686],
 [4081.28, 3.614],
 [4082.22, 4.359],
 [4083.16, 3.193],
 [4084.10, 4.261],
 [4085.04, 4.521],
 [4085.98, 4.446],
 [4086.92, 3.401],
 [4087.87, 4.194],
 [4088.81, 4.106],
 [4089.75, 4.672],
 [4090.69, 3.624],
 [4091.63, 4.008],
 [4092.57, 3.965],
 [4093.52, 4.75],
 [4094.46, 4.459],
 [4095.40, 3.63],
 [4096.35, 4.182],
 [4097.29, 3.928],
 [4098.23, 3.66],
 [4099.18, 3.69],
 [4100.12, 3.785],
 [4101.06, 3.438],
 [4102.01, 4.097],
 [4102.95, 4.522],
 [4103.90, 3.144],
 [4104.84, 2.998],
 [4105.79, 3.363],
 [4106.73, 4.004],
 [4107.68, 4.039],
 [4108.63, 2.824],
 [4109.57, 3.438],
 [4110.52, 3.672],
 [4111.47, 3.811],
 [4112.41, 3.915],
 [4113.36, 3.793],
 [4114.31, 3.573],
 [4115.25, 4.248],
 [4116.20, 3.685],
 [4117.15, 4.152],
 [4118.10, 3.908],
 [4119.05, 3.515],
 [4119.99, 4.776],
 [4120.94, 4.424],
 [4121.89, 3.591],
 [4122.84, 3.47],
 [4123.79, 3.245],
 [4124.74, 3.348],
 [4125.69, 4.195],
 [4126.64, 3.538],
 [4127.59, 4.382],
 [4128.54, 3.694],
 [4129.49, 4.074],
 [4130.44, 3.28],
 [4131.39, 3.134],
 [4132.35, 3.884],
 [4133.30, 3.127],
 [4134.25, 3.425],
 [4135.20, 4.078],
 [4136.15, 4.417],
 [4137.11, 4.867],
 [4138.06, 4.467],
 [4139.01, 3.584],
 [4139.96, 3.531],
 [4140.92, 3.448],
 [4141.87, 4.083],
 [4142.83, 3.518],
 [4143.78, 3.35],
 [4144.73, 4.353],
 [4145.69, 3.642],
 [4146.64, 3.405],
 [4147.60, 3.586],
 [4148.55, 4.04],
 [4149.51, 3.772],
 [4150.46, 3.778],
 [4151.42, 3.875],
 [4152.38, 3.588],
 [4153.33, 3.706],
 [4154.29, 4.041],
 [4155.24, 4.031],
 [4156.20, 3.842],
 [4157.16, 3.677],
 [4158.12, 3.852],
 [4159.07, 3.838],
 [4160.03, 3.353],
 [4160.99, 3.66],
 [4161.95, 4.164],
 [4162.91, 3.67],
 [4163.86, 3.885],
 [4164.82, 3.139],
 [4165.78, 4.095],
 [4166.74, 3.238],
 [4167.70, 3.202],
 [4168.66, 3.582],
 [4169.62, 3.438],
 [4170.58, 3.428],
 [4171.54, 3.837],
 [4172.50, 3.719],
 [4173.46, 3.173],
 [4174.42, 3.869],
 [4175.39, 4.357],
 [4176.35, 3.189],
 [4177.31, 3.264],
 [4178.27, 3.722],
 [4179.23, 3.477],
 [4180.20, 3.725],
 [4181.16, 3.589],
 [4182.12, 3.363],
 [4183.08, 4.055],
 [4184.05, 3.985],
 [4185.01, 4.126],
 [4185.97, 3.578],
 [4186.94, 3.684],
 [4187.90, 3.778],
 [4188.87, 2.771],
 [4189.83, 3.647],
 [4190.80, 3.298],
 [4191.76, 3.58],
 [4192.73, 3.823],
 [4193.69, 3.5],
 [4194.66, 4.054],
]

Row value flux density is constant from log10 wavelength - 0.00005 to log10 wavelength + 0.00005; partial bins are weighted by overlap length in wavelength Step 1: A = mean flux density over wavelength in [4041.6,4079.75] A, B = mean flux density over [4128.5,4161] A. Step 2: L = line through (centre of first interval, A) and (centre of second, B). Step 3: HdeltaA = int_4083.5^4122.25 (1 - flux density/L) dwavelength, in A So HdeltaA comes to -1.3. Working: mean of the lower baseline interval 3.79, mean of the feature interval 3.91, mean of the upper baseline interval 3.77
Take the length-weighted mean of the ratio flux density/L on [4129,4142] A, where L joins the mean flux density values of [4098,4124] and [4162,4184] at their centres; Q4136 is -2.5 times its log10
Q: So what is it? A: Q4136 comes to -0.033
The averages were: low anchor 3.75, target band 3.81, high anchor 3.61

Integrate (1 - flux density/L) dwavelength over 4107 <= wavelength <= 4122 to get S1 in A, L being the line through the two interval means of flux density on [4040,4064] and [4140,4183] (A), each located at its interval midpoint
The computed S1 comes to -0.5 A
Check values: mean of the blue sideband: 3.77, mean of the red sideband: 3.67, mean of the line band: 3.84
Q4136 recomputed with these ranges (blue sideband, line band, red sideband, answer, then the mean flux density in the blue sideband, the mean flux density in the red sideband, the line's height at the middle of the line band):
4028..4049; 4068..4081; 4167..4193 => -0.087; 3.6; 3.6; 3.6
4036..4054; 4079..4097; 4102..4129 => -0.072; 3.74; 3.77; 3.76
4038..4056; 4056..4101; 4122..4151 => -0.036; 3.78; 3.76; 3.77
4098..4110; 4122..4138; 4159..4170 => -0.049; 3.62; 3.6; 3.61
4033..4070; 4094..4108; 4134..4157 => 0.004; 3.76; 3.85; 3.81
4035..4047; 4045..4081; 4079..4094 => 0.006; 3.67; 4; 3.83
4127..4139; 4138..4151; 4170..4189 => 0.028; 3.89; 3.65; 3.83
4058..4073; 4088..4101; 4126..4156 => -0.062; 3.8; 3.8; 3.8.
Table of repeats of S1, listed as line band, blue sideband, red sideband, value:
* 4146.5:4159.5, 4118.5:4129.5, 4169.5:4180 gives -0.3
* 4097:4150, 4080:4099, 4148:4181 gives 1.4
